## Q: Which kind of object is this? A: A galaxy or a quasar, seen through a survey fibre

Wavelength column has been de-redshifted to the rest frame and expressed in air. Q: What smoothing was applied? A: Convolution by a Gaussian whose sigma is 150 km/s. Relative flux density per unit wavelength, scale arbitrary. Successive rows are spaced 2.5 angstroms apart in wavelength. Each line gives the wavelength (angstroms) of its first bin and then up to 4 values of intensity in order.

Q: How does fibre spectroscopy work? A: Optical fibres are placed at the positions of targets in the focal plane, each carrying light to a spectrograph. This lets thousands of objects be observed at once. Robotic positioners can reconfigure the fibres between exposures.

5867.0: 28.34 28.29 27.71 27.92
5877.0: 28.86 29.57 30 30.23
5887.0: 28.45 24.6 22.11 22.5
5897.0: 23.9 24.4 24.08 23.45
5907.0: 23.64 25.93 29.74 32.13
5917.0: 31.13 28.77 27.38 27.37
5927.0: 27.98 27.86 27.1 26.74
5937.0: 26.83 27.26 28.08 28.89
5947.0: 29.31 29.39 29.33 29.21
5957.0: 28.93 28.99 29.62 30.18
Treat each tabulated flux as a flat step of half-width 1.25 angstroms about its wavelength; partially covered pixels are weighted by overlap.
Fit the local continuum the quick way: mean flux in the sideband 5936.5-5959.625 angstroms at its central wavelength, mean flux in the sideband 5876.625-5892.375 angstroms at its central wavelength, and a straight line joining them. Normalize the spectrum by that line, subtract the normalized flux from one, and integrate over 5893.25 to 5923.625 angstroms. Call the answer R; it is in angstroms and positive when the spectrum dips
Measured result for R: 1.9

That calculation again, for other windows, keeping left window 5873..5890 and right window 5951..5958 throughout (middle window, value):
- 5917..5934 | 0.6 angstroms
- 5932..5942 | 0.7 angstroms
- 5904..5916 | 0.7 angstroms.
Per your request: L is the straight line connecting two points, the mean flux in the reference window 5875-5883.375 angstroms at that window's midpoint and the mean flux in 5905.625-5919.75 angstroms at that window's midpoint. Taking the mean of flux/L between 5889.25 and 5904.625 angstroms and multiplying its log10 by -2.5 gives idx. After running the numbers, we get 0.223 mag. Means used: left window 29.3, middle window 23.5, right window 28.5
